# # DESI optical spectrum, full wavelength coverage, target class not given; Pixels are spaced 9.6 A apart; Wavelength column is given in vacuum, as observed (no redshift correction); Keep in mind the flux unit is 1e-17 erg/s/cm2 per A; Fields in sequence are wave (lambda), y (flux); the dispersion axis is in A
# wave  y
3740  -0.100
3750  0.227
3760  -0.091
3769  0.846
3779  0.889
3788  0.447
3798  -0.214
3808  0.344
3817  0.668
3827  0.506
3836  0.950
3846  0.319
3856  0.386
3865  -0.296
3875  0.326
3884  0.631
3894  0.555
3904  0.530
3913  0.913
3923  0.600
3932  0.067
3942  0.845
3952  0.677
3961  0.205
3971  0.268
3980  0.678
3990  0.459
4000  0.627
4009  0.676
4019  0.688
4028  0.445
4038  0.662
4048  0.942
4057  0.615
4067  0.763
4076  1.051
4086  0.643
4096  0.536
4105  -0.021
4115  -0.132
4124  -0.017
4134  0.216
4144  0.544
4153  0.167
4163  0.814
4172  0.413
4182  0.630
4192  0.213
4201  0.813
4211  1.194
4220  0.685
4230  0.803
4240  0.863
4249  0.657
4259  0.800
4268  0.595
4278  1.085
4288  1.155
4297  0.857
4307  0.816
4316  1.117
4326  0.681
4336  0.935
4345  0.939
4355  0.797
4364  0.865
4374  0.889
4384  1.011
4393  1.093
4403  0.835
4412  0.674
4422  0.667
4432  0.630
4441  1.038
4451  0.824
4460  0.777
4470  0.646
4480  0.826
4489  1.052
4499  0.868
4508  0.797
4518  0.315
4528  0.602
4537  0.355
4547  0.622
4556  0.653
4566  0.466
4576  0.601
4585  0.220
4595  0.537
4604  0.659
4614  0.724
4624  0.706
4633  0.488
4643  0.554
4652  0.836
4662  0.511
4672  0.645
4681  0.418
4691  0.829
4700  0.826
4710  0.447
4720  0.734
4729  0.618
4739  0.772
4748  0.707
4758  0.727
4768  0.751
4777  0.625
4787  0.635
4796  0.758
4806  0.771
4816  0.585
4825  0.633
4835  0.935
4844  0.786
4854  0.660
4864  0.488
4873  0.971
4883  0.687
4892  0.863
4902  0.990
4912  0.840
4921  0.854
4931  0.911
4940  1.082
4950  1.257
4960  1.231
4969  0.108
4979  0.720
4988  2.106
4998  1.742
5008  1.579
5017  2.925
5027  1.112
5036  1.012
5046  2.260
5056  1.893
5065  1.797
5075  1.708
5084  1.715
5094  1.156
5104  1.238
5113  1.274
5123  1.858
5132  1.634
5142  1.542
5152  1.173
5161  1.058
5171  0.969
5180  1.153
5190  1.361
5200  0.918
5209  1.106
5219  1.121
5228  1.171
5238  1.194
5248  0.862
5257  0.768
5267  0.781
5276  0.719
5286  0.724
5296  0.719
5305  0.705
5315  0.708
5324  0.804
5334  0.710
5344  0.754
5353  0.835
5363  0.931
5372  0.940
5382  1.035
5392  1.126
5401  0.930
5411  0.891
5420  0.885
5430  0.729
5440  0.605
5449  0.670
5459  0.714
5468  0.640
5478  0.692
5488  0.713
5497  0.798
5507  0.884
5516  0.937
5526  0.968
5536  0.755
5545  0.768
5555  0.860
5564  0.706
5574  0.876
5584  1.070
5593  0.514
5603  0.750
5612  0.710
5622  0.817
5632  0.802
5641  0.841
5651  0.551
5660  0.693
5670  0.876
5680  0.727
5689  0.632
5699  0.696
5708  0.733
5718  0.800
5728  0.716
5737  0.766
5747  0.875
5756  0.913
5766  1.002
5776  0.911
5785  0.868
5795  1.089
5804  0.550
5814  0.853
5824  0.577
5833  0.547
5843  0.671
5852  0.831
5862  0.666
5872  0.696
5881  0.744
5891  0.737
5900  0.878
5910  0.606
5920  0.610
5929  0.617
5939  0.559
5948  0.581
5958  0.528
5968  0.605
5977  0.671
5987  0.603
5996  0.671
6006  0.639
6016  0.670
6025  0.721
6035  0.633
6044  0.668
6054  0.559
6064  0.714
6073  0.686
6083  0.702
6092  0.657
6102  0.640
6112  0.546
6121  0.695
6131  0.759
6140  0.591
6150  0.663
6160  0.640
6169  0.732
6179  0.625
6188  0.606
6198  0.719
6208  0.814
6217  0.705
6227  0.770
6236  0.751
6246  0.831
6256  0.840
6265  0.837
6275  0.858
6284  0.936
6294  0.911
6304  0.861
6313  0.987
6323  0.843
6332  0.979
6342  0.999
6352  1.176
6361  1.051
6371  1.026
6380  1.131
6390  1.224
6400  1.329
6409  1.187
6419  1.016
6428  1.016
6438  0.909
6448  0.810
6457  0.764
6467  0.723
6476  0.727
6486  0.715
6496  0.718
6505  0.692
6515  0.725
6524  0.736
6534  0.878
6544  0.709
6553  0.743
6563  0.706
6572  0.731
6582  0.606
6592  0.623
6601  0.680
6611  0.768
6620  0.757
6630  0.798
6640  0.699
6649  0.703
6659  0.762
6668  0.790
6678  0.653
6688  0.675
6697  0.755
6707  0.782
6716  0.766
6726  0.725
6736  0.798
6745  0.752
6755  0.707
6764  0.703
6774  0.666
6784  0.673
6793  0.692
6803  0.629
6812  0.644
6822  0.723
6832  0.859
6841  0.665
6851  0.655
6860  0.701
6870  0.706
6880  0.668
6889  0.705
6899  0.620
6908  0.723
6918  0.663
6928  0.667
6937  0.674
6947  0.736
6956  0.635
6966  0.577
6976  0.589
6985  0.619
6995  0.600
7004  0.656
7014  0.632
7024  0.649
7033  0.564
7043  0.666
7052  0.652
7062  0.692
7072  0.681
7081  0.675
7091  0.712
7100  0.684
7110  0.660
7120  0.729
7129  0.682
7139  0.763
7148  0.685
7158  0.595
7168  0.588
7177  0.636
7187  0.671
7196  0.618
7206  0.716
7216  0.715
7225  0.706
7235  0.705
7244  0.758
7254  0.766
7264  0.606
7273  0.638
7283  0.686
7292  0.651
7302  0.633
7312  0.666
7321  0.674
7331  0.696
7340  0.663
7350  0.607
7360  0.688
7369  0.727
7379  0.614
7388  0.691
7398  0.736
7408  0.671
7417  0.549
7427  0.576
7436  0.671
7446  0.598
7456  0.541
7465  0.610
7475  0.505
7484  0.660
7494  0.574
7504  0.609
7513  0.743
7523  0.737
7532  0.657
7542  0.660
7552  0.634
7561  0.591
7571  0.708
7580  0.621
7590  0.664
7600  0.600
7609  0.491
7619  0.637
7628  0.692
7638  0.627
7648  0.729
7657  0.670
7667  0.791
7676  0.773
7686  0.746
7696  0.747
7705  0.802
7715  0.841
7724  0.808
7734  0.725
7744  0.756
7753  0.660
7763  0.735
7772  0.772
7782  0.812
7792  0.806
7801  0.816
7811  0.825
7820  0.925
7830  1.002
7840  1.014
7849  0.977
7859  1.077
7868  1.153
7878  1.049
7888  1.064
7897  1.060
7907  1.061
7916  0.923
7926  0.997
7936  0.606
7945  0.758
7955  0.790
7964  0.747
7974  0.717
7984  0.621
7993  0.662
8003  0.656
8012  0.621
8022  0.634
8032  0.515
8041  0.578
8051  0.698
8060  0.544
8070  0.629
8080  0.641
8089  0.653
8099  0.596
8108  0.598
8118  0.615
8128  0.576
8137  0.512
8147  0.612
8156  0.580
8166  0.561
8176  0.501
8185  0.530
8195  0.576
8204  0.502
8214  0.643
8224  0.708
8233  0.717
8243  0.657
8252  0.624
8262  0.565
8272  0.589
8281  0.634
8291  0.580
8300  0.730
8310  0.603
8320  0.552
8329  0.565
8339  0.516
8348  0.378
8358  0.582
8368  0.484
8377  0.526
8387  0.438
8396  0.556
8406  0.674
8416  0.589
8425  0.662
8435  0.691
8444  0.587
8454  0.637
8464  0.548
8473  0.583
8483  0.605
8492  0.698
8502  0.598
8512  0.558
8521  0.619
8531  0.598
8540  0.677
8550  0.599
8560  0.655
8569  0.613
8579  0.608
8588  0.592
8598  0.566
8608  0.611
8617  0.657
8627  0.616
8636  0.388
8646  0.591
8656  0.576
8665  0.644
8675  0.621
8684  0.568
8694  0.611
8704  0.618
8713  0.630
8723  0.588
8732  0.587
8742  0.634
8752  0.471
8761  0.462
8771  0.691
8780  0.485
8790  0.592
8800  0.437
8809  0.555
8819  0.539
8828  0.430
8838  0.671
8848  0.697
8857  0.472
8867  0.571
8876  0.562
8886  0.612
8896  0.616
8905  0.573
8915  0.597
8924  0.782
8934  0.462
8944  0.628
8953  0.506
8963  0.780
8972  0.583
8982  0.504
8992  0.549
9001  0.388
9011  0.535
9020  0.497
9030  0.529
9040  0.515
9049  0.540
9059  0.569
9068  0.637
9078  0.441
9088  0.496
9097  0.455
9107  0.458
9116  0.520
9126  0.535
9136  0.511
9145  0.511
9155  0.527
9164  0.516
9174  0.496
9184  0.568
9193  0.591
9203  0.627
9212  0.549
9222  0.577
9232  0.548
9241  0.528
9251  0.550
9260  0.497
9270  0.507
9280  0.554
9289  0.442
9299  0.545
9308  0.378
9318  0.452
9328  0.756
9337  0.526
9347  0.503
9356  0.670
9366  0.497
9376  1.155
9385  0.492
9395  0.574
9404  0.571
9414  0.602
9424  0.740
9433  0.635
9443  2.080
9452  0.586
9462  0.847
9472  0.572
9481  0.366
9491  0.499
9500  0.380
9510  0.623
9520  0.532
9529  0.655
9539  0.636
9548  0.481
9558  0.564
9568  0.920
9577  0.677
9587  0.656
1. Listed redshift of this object 3.10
